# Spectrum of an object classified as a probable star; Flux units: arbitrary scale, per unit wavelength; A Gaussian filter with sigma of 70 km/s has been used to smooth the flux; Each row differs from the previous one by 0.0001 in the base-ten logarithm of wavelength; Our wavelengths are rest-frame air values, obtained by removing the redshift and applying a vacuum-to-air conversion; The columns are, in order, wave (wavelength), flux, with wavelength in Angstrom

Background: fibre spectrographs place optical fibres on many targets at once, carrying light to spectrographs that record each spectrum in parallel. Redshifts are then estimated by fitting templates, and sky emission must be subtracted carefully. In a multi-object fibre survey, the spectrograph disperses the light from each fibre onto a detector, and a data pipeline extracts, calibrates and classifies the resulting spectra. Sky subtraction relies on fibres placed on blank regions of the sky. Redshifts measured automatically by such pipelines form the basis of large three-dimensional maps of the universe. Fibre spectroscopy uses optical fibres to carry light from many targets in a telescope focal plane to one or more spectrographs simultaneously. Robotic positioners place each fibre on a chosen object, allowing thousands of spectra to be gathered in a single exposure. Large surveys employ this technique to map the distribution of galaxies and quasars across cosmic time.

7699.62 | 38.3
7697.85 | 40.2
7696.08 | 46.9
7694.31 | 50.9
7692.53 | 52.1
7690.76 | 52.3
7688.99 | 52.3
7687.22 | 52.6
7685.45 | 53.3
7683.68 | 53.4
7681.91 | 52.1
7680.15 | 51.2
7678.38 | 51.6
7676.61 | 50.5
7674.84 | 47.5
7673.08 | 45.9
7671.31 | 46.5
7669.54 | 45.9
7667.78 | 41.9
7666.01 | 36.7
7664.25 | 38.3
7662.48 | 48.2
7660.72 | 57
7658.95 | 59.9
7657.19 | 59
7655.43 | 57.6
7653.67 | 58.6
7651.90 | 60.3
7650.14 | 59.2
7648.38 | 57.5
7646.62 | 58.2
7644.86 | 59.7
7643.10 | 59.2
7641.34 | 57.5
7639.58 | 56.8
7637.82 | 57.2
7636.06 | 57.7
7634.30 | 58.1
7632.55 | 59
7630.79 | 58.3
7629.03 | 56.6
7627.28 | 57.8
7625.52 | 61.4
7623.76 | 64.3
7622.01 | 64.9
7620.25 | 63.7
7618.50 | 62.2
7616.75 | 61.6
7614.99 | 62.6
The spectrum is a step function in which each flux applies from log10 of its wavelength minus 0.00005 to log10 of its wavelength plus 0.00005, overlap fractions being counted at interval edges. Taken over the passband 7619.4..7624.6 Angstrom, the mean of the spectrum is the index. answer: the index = 64.3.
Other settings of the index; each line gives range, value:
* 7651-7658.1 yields 58.9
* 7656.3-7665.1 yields 52.5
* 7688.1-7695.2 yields 51.9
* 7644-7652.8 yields 59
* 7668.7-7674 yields 46.1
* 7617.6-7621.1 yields 63.1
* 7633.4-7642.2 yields 57.5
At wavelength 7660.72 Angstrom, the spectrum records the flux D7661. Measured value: 57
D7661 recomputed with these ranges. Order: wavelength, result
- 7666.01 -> 36.7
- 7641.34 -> 57.5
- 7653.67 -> 58.6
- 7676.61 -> 50.5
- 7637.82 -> 57.2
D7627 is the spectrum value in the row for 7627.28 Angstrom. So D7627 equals 57.8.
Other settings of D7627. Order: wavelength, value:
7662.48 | 48.2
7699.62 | 38.3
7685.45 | 53.3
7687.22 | 52.6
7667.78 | 41.9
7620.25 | 63.7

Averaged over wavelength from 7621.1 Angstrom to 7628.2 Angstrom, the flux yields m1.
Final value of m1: 62.1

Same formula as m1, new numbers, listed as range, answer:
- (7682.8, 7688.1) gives 53.1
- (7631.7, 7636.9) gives 58.3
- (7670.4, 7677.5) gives 47.6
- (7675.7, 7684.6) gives 51.8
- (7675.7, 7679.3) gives 50.9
